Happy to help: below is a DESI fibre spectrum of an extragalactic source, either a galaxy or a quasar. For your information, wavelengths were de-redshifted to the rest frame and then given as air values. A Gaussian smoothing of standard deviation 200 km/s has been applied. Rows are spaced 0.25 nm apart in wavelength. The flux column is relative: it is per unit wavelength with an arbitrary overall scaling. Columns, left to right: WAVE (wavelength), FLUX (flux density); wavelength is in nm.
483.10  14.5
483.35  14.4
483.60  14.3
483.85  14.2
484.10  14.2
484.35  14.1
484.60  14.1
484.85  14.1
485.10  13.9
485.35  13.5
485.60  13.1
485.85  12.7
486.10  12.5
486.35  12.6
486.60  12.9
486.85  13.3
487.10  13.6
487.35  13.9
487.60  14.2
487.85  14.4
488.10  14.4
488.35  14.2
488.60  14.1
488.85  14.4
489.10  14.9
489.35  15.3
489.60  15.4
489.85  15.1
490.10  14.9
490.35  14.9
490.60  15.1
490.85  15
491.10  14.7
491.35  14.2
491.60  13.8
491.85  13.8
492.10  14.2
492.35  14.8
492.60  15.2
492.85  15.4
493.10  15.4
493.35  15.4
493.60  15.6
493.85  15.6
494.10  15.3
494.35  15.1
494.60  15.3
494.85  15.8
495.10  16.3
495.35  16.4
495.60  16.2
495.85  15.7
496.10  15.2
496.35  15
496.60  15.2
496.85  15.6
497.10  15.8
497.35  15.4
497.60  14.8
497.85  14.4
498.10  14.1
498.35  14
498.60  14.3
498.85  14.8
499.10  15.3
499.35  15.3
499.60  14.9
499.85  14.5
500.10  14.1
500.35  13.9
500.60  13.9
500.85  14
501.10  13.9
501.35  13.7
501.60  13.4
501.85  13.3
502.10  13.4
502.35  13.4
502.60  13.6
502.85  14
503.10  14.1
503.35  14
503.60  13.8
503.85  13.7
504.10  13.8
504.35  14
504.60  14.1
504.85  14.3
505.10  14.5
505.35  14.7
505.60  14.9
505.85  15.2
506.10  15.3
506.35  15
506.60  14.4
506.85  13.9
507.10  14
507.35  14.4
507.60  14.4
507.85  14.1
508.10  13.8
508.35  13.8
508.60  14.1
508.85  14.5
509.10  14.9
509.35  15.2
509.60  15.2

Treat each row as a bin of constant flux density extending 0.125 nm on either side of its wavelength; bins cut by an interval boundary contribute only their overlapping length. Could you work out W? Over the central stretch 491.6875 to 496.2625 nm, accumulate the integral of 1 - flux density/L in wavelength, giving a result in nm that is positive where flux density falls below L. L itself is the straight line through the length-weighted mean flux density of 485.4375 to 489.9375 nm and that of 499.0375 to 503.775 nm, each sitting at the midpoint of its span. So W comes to -0.456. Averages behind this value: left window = 13.9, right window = 14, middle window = 15.4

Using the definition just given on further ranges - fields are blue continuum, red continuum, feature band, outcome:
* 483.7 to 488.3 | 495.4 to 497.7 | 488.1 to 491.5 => -0.107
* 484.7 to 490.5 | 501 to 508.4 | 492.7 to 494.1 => -0.141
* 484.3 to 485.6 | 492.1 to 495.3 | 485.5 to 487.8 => 0.149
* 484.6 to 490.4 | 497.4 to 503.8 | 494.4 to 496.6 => -0.251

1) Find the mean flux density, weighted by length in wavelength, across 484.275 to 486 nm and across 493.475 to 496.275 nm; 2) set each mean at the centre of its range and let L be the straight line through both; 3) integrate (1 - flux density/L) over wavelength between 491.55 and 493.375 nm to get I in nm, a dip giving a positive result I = 0.049 nm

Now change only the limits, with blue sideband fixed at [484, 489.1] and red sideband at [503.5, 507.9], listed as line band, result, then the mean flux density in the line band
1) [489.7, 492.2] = -0.13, 14.6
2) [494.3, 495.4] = -0.14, 15.8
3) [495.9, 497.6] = -0.15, 15.3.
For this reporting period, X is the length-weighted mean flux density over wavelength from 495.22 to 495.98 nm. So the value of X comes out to 16.1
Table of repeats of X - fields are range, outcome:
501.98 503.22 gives 13.7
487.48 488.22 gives 14.3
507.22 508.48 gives 14.1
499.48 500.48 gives 14.3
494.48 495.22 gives 15.8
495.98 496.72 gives 15.1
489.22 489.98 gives 15.3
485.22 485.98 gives 13.1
